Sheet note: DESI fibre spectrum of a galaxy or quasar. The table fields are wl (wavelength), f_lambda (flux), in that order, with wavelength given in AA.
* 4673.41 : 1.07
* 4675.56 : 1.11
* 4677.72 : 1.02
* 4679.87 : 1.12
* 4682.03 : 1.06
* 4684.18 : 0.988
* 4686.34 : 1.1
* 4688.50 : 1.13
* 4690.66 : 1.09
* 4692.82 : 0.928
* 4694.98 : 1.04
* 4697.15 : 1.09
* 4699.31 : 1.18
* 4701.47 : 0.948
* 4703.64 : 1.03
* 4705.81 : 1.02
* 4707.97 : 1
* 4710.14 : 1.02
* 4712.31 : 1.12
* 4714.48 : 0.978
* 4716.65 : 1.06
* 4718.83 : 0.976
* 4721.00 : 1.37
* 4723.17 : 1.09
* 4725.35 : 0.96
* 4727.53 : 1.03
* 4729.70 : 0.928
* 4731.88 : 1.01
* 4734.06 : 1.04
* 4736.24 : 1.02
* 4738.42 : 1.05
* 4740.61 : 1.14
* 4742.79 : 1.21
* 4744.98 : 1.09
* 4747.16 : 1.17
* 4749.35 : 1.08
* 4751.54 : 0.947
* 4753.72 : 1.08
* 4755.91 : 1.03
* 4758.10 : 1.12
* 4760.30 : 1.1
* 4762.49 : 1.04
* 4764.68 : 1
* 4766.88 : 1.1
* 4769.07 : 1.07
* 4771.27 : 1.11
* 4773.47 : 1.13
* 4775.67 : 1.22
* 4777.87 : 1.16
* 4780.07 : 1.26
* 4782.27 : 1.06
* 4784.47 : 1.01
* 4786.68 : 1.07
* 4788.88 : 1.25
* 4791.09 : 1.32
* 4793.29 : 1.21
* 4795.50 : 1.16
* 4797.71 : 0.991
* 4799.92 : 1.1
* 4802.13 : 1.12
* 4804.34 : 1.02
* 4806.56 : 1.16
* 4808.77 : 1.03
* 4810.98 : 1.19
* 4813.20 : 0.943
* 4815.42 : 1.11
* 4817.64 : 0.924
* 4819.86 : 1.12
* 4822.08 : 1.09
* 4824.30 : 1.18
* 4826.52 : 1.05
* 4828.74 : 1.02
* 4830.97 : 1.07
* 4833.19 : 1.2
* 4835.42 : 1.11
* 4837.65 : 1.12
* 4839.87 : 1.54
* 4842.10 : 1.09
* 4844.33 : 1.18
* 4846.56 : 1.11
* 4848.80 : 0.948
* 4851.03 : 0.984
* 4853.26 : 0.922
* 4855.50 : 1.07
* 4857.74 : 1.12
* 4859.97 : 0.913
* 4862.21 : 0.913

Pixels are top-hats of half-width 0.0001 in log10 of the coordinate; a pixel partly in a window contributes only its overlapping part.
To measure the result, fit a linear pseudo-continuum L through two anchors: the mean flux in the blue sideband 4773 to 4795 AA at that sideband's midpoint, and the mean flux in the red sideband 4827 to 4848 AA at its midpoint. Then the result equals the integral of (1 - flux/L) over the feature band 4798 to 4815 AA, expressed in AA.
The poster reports 1.25 AA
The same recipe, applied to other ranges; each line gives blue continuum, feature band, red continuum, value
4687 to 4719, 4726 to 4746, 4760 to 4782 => 0.45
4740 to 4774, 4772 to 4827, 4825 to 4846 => 0.32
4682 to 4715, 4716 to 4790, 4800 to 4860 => -1.65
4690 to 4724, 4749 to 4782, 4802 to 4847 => -0.31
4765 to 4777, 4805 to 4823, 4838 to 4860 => 0.61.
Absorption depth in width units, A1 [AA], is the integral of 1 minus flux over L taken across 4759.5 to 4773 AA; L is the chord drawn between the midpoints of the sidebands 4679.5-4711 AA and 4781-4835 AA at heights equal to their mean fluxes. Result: 0.1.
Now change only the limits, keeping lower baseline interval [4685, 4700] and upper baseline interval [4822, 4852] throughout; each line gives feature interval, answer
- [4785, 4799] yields -0.7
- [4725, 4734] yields 0.8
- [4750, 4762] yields 0.4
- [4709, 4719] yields 0.4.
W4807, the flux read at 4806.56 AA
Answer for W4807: 1.16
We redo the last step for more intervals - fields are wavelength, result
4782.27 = 1.06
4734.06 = 1.04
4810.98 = 1.19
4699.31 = 1.18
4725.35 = 0.96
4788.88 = 1.25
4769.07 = 1.07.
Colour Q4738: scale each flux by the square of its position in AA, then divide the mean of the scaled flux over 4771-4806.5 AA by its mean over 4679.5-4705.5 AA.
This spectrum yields 1.12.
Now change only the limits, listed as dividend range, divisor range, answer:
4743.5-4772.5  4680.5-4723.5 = 1.04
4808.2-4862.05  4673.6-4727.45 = 1.08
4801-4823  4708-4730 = 1.05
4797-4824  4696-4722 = 1.05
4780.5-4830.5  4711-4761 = 1.06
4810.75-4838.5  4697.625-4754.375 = 1.06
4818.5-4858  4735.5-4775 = 1.06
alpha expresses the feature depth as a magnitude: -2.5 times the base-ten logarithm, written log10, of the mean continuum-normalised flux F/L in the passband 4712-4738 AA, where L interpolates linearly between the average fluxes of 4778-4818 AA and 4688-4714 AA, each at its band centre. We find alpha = 0.02 mag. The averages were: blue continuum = 1.05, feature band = 1.05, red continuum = 1.11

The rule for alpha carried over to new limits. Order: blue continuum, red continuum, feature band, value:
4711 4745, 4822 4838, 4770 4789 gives -0.05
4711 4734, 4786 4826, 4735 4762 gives -0.02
